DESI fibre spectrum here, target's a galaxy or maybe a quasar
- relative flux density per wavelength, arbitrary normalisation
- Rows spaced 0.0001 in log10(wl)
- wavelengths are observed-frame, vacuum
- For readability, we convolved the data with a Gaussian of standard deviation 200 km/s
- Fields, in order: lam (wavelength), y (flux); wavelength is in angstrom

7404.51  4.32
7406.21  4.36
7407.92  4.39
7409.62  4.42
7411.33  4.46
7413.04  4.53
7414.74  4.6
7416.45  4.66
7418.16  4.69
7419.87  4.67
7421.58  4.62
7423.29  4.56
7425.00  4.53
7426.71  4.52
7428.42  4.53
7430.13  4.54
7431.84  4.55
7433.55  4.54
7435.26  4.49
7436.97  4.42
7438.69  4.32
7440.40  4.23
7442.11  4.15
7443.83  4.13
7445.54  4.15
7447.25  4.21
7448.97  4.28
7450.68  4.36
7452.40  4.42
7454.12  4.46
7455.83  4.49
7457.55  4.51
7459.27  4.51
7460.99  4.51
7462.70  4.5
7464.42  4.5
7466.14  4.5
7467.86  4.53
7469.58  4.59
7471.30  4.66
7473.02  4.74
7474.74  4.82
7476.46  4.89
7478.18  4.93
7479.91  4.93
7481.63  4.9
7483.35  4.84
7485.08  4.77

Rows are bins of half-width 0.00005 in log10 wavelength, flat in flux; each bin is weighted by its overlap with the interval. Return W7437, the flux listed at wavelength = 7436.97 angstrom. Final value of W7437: 4.42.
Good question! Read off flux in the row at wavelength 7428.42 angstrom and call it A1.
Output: 4.53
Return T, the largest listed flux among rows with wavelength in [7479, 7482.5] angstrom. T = 4.93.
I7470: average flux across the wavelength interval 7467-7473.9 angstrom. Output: 4.63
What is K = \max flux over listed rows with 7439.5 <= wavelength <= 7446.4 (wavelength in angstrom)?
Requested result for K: 4.23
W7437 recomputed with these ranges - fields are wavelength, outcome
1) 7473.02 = 4.74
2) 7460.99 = 4.51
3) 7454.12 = 4.46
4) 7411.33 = 4.46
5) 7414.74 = 4.6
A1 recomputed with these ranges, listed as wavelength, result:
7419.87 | 4.67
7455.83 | 4.49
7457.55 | 4.51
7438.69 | 4.32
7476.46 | 4.89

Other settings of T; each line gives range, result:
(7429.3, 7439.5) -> 4.55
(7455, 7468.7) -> 4.53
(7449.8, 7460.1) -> 4.51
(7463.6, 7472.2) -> 4.66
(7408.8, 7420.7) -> 4.69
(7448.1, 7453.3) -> 4.42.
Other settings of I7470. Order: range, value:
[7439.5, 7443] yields 4.19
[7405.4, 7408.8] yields 4.38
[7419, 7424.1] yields 4.61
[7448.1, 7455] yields 4.38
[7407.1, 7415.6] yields 4.48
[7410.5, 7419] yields 4.59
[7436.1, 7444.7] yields 4.25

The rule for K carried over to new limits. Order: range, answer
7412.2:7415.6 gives 4.6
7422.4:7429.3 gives 4.56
